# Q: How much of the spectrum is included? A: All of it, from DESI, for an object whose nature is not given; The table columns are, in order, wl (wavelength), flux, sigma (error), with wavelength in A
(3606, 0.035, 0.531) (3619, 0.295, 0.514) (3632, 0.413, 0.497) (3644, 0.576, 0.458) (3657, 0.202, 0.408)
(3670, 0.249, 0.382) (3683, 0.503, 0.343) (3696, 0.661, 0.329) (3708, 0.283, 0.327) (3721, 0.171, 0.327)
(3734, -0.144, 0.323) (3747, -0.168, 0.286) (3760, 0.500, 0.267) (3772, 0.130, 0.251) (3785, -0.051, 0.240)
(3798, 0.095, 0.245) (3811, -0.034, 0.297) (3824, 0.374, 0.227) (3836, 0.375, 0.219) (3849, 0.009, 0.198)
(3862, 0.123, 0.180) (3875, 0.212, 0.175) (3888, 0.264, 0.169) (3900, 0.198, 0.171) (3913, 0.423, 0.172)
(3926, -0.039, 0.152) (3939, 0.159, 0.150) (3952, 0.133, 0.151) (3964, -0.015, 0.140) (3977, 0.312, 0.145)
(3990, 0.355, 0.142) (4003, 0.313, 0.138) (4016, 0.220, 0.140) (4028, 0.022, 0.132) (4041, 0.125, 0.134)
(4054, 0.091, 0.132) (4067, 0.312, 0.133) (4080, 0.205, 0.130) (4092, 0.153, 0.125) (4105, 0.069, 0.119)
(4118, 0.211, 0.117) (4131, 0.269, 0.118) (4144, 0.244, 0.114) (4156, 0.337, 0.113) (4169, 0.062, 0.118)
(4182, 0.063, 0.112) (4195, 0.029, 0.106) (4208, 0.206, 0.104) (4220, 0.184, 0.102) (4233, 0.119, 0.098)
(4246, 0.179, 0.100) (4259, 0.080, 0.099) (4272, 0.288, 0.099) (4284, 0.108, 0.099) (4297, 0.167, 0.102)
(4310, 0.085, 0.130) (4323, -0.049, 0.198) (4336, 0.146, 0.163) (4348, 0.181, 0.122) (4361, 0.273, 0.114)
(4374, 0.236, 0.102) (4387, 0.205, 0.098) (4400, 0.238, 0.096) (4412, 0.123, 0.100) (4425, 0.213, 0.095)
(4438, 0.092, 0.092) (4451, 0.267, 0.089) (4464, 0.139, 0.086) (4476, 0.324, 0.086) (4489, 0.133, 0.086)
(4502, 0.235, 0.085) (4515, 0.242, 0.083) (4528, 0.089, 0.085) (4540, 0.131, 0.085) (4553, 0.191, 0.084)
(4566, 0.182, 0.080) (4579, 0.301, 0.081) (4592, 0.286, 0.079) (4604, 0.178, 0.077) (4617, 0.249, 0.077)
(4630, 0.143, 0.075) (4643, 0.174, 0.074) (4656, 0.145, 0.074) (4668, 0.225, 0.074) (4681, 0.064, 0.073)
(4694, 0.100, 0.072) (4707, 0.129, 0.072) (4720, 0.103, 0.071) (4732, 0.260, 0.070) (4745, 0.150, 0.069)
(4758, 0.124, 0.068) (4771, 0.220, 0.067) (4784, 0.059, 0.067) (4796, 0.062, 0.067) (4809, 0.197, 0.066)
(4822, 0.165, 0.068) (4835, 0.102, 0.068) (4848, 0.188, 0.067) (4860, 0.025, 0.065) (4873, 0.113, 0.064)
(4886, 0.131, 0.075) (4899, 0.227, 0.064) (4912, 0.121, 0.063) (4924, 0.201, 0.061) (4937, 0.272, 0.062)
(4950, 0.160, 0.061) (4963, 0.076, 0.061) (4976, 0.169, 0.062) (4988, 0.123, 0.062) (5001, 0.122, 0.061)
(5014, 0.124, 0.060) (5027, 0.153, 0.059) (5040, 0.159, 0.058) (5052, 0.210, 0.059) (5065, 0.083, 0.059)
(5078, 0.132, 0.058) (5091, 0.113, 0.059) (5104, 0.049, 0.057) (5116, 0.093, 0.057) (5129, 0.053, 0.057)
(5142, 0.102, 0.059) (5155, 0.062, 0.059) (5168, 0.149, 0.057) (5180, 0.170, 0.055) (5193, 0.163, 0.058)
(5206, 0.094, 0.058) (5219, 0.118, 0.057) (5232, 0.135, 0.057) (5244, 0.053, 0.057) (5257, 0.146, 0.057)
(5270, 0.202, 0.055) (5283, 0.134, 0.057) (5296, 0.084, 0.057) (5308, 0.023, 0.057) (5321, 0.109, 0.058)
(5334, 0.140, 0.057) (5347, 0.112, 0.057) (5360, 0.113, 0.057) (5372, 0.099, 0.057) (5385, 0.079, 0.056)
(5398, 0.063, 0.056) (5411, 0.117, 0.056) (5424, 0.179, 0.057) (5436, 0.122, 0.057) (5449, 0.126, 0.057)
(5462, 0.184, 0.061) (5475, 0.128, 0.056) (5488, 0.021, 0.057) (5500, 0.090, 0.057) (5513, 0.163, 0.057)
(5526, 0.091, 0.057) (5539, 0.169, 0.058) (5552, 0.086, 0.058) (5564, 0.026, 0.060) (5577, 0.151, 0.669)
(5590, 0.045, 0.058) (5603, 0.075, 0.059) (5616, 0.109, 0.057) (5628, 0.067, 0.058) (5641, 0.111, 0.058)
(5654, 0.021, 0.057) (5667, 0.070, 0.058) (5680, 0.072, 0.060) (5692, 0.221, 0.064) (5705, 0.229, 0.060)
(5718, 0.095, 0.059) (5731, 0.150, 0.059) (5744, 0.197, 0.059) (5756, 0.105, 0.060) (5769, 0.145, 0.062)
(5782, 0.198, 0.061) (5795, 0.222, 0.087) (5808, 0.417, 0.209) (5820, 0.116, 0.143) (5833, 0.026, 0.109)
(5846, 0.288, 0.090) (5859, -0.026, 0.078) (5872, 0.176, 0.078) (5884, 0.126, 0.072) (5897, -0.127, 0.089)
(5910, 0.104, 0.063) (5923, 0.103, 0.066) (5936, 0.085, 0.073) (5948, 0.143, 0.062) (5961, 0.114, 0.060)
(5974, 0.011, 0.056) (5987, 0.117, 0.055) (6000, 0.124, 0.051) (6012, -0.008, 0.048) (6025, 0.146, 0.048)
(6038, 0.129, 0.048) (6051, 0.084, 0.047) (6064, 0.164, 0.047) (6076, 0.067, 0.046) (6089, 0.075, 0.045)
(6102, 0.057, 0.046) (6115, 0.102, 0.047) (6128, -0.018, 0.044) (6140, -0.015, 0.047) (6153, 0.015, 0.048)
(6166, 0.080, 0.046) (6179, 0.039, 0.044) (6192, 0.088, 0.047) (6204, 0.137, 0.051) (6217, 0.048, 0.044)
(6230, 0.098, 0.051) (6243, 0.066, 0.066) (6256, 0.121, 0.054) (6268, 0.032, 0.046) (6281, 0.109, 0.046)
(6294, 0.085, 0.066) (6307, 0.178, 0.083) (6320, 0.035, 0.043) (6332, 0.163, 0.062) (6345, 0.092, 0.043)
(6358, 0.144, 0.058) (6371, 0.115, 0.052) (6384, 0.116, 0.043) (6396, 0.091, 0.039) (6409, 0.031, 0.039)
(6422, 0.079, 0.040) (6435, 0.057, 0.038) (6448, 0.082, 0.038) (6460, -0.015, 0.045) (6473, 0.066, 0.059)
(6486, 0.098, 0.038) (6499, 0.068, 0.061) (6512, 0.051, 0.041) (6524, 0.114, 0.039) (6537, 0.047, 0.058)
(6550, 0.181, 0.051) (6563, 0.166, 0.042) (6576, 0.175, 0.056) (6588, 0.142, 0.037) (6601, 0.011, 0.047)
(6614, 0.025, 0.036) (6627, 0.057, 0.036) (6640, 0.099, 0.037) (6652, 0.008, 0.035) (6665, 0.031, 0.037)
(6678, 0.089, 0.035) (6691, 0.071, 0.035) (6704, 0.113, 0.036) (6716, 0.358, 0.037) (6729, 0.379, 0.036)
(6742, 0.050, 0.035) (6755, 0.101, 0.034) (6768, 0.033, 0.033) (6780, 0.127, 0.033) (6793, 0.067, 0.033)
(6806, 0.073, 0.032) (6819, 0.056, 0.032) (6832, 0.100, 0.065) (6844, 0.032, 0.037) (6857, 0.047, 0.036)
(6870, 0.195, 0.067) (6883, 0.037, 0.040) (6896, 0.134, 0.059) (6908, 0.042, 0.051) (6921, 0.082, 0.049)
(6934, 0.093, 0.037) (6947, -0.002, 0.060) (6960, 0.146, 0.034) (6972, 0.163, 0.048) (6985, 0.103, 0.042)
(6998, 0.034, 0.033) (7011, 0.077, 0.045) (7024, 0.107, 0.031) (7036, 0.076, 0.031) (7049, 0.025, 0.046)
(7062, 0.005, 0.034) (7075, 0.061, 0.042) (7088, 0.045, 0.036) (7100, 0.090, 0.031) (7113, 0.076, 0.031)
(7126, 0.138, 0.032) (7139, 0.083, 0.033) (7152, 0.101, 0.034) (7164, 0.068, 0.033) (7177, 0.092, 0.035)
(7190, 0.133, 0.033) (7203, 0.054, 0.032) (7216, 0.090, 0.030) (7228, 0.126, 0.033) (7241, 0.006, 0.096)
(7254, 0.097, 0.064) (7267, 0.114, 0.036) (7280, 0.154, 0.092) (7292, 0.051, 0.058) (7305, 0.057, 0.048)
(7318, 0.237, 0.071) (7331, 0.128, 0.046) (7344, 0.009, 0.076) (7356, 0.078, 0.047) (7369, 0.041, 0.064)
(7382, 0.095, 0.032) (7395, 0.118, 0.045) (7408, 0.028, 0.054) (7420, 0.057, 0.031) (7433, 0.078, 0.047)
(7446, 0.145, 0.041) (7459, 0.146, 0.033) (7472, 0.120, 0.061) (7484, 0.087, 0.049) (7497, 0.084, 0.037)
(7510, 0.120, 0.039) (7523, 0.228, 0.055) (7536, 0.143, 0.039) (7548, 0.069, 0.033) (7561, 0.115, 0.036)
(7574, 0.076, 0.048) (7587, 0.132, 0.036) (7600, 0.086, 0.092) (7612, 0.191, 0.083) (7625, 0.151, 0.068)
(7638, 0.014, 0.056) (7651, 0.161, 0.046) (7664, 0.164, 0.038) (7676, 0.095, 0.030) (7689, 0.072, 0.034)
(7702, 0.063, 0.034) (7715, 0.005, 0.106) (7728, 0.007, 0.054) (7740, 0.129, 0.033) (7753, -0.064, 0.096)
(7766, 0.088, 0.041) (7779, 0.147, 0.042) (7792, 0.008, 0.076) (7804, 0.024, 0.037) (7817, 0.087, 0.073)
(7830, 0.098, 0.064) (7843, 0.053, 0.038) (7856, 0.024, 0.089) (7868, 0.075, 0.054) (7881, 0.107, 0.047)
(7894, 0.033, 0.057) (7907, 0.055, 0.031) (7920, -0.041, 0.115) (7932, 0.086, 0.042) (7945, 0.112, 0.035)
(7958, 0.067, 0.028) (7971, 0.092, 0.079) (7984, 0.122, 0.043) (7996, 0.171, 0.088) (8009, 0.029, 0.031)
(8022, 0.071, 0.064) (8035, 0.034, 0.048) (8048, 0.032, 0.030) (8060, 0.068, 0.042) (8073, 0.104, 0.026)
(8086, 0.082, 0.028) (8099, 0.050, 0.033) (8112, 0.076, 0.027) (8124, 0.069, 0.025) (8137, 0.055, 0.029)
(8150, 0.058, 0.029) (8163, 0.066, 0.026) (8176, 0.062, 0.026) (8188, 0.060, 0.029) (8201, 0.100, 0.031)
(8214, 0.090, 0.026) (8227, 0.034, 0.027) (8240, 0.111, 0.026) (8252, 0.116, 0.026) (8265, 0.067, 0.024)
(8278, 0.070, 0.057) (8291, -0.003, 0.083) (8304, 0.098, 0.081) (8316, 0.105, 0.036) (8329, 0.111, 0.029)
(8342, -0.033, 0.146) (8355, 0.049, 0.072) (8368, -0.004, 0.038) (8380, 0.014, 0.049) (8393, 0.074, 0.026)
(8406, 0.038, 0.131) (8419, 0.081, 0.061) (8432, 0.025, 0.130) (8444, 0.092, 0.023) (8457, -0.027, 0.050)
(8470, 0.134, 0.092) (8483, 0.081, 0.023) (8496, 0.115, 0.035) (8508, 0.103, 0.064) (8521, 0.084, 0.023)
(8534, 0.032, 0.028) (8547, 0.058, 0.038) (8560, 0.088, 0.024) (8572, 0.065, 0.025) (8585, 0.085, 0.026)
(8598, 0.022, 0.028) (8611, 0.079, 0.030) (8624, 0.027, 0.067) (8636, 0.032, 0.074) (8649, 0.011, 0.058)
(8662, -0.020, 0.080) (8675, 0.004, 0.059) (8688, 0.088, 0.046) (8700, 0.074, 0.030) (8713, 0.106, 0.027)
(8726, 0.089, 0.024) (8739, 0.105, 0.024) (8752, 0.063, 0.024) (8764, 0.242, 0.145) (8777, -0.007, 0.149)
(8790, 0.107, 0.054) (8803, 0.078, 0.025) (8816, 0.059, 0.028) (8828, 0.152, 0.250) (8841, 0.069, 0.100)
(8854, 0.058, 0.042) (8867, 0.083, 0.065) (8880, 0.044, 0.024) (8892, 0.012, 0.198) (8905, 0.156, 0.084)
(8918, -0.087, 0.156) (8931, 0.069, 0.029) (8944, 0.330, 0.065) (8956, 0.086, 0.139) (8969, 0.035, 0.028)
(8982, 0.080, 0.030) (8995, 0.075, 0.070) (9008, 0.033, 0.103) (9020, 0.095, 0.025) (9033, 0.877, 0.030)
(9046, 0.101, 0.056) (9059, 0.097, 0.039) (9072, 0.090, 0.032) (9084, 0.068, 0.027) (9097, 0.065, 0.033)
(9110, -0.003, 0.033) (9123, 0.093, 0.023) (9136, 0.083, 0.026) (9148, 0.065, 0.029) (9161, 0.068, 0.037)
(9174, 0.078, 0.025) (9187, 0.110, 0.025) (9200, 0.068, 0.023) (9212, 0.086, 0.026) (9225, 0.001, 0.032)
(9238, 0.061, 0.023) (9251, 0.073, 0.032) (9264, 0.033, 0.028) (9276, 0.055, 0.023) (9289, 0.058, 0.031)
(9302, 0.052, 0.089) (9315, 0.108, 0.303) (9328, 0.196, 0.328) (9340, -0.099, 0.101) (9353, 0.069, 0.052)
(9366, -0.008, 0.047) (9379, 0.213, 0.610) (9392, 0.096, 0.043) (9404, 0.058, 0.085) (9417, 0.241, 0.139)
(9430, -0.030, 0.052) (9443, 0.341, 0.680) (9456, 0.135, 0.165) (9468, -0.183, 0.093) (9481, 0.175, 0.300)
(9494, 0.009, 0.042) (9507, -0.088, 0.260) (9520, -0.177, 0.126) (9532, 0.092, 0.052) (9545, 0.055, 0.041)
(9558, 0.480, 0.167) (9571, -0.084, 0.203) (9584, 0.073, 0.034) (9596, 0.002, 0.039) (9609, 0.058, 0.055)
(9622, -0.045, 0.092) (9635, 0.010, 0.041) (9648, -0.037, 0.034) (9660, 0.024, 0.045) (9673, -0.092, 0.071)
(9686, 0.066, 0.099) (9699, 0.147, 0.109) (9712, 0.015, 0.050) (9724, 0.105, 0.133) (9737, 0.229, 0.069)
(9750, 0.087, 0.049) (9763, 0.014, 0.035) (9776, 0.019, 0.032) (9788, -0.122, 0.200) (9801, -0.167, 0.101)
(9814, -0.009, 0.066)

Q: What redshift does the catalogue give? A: 0.80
